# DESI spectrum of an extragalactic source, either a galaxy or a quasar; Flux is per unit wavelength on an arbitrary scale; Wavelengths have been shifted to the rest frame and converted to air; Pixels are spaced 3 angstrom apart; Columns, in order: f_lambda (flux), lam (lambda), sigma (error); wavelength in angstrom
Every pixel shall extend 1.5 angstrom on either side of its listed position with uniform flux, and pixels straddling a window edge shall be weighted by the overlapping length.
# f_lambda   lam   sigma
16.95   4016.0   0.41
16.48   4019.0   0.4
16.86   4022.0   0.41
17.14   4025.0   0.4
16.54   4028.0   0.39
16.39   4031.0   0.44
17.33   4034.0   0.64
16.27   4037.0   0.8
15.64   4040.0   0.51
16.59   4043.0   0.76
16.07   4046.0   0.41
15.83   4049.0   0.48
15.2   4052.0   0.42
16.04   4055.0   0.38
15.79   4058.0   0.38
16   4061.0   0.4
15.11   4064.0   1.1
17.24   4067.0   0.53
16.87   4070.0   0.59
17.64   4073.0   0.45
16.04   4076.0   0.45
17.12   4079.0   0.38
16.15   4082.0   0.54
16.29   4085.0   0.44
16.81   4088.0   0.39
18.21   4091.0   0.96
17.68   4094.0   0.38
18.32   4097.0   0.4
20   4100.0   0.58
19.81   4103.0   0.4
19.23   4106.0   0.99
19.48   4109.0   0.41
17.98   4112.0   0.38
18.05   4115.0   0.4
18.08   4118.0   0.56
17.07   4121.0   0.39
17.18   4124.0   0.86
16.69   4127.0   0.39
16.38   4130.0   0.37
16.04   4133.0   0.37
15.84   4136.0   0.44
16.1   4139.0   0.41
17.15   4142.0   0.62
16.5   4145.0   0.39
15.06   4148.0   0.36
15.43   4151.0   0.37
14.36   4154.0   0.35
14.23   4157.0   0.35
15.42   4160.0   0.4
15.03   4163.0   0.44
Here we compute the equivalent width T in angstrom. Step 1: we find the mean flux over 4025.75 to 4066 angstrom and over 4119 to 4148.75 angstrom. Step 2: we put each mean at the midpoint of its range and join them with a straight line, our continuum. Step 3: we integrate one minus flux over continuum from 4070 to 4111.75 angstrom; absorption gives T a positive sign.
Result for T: -4.06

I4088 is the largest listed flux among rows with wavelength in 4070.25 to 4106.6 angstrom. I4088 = 20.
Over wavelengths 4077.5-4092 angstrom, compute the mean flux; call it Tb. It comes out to 16.9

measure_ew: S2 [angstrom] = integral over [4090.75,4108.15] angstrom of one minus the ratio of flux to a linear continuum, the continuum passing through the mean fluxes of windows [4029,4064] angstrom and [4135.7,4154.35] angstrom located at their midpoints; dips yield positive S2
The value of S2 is -3.3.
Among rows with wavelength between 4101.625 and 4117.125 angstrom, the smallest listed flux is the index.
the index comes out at 17.98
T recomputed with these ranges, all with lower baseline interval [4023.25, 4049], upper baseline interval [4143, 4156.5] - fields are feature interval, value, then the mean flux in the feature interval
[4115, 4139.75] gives -1.9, 16.8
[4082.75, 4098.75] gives -1.5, 17.4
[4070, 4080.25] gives -0.5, 16.9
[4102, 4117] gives -3.0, 18.9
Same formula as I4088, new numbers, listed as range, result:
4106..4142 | 19.48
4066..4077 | 17.64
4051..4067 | 17.24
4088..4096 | 18.21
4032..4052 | 17.33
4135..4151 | 17.15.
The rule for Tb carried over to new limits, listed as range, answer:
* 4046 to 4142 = 17.1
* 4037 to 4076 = 16.2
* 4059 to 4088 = 16.5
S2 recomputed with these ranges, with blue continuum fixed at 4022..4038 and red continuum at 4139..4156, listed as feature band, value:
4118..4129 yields -0.8 angstrom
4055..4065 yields 0.5 angstrom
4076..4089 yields -0.2 angstrom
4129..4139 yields -0.2 angstrom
